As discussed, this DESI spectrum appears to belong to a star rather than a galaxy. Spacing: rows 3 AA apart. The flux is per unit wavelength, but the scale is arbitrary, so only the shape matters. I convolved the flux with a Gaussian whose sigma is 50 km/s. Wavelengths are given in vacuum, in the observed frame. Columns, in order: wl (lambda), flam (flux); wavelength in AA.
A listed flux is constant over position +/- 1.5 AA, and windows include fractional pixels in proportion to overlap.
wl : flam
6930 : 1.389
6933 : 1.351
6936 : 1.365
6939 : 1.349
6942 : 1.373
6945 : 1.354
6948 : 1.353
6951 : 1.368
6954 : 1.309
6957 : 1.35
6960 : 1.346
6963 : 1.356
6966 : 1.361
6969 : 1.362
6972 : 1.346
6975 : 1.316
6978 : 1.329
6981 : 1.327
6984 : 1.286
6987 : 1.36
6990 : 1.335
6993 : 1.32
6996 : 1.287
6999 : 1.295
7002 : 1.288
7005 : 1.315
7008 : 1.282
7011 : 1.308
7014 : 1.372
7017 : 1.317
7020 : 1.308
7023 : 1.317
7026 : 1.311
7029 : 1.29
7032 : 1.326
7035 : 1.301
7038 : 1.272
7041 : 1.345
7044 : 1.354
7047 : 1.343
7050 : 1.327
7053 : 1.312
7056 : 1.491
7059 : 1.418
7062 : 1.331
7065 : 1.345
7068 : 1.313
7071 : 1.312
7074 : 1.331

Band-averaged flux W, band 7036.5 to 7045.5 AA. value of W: 1.32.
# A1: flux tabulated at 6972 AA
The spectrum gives 1.346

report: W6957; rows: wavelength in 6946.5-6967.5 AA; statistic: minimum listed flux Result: 1.309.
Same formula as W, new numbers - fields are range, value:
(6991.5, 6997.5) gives 1.3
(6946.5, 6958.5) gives 1.34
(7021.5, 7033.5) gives 1.31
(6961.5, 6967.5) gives 1.36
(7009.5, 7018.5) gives 1.33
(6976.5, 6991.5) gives 1.33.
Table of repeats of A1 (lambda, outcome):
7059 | 1.418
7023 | 1.317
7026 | 1.311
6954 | 1.309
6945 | 1.354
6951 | 1.368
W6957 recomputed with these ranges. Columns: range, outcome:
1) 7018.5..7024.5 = 1.308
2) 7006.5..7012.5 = 1.282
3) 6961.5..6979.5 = 1.316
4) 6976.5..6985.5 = 1.286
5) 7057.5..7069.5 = 1.313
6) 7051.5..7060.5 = 1.312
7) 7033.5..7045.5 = 1.272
